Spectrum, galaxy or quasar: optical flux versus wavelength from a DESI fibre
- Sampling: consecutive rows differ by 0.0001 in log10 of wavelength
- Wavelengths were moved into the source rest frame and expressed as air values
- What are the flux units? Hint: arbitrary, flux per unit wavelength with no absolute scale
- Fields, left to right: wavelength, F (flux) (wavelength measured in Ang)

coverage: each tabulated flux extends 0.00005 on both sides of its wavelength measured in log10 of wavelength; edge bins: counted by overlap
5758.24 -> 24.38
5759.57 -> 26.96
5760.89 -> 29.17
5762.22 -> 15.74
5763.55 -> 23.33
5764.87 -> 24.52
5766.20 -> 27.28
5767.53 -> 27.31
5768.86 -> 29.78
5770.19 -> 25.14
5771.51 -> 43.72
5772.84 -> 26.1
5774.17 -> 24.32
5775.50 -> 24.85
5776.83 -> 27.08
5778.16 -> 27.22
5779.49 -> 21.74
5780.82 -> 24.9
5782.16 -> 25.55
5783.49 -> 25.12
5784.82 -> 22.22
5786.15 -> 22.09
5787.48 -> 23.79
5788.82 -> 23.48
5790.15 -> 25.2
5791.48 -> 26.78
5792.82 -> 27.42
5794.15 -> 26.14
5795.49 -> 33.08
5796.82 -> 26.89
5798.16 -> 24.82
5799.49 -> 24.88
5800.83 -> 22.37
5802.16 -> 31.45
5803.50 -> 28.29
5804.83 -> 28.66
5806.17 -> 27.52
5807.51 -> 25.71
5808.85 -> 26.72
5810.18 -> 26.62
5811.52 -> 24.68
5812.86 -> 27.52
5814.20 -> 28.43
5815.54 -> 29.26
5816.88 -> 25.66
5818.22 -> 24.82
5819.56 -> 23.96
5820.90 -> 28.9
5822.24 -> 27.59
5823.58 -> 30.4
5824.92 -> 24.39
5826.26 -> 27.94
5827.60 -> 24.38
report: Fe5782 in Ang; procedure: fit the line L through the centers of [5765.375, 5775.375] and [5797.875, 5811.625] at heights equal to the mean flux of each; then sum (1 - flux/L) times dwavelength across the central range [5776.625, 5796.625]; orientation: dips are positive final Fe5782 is 1.66 Ang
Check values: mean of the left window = 28.8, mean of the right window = 26.7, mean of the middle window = 25.4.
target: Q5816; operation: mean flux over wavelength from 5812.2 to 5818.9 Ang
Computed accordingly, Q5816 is 27.1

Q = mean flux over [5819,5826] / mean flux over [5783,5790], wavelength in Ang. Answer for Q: 1.2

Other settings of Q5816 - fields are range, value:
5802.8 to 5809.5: 27.4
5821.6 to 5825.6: 27.5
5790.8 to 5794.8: 26.8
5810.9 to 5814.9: 26.9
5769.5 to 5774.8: 29.9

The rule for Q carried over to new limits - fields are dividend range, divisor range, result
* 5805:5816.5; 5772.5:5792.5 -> 1.10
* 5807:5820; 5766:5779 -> 0.93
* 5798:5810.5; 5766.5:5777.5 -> 0.94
